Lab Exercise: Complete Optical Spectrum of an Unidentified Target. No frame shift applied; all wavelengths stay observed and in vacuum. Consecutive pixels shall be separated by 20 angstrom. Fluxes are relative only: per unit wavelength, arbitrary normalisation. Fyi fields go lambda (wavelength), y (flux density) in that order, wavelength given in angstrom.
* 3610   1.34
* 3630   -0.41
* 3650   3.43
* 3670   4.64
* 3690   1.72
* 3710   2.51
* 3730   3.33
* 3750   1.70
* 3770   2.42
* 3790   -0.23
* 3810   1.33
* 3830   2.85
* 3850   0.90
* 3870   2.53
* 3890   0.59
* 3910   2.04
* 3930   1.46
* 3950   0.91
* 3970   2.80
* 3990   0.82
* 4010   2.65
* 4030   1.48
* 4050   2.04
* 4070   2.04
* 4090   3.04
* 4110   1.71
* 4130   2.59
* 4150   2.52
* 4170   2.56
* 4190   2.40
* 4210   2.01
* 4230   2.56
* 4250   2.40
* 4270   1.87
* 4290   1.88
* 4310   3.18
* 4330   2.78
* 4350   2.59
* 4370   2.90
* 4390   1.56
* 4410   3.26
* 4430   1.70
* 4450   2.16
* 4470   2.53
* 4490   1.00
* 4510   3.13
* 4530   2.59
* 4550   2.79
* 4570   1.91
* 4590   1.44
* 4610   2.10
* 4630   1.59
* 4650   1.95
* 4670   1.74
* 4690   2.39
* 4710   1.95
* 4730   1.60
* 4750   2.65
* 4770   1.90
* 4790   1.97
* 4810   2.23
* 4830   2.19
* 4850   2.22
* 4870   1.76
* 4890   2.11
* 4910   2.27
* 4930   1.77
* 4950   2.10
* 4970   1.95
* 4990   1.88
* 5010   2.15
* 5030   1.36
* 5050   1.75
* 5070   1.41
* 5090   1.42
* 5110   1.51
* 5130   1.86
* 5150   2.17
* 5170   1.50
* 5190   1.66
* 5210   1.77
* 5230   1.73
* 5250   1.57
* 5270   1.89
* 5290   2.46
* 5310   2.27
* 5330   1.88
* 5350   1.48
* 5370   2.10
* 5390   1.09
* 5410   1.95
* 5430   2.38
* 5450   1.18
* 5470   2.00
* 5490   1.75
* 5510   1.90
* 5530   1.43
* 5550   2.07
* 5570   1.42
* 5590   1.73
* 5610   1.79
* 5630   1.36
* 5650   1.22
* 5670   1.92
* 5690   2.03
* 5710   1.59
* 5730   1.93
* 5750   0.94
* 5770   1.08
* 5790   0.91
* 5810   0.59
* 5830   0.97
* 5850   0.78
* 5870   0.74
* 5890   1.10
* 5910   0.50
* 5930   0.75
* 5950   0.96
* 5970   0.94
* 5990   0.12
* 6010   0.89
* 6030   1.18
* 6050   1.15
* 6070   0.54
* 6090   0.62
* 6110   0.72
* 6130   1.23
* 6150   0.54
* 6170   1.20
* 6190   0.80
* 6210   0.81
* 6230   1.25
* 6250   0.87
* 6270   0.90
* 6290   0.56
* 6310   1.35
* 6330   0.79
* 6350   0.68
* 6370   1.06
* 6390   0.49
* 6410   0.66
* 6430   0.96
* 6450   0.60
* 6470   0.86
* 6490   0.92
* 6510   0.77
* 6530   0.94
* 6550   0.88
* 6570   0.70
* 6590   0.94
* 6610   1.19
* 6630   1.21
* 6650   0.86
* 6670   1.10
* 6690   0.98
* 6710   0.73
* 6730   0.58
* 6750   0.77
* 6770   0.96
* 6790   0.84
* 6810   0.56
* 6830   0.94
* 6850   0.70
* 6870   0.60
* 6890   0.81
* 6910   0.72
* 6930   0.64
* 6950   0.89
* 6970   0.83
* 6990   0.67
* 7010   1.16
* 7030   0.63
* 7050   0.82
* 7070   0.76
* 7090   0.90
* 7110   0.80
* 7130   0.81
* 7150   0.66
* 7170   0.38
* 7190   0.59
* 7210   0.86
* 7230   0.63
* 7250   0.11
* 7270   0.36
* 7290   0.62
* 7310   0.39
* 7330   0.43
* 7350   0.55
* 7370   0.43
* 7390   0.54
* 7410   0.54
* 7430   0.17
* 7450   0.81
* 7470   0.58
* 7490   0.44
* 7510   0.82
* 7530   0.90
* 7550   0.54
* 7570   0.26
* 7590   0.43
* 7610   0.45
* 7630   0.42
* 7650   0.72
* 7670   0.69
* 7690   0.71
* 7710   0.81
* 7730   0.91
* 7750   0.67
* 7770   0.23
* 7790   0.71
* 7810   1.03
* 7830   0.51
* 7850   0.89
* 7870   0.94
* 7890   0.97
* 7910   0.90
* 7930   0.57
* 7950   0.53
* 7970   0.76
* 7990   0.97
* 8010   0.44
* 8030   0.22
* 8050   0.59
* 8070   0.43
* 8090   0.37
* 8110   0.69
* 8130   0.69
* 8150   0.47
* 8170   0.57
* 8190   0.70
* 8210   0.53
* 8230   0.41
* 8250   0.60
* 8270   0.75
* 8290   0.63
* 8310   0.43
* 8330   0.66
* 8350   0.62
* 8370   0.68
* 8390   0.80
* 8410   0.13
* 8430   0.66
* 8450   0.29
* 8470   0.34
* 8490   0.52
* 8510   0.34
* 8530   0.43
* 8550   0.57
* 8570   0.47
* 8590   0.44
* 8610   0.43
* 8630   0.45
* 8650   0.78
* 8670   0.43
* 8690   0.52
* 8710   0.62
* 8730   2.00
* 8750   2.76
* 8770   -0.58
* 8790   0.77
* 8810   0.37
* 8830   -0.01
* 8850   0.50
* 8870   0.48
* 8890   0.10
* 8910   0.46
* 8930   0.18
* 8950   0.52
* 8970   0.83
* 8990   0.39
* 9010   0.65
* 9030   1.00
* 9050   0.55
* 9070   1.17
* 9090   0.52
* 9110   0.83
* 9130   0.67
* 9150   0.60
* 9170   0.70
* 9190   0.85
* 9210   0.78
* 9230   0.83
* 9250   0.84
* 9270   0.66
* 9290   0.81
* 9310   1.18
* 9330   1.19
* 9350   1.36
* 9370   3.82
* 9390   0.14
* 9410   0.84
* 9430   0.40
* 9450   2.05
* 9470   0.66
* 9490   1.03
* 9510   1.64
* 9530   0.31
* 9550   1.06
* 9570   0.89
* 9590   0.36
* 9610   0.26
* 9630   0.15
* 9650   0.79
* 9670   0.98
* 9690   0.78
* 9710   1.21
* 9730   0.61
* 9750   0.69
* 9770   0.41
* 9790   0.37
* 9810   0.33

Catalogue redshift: 1.34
